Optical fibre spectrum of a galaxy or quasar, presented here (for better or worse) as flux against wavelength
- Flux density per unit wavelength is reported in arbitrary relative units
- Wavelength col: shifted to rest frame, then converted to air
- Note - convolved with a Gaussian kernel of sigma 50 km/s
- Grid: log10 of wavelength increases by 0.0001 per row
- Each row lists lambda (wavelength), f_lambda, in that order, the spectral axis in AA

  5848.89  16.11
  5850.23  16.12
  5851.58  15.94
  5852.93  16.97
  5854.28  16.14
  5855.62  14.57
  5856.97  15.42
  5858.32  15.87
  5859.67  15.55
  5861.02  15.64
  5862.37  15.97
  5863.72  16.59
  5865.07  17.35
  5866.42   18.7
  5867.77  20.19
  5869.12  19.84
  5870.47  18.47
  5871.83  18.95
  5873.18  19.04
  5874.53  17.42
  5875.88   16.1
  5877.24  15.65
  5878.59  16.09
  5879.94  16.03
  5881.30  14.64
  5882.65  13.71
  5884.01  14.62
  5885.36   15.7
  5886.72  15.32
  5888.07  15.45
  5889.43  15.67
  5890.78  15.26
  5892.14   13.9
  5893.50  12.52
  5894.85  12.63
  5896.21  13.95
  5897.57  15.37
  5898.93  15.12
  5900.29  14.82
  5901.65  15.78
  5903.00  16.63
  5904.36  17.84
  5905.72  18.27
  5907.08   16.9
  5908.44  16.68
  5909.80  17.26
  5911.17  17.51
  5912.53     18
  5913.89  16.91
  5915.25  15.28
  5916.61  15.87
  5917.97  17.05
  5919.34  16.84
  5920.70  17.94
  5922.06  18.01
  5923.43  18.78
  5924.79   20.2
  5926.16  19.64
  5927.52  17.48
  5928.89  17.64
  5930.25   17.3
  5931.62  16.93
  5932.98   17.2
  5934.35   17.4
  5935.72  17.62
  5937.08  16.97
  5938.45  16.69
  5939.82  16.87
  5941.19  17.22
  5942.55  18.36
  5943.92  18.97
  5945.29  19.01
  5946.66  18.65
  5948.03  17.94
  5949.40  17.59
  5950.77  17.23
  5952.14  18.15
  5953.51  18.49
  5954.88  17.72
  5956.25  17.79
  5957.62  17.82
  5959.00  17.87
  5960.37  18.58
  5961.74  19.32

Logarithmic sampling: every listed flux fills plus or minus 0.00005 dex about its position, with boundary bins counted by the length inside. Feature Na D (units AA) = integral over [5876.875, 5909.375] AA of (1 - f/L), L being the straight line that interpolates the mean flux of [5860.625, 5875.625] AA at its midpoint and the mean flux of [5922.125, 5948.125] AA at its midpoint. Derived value 4.73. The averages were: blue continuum 18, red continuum 17.9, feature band 15.4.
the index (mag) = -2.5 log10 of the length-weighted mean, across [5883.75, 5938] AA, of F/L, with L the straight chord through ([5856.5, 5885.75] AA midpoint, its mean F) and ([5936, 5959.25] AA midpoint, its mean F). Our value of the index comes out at 0.051 mag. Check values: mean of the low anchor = 16.7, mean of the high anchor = 17.8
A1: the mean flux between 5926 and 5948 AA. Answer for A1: 17.7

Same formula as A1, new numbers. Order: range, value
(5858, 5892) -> 16.5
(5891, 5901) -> 14.1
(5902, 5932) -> 17.5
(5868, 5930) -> 16.5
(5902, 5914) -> 17.3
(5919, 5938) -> 17.9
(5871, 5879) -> 17.3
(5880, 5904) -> 14.8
